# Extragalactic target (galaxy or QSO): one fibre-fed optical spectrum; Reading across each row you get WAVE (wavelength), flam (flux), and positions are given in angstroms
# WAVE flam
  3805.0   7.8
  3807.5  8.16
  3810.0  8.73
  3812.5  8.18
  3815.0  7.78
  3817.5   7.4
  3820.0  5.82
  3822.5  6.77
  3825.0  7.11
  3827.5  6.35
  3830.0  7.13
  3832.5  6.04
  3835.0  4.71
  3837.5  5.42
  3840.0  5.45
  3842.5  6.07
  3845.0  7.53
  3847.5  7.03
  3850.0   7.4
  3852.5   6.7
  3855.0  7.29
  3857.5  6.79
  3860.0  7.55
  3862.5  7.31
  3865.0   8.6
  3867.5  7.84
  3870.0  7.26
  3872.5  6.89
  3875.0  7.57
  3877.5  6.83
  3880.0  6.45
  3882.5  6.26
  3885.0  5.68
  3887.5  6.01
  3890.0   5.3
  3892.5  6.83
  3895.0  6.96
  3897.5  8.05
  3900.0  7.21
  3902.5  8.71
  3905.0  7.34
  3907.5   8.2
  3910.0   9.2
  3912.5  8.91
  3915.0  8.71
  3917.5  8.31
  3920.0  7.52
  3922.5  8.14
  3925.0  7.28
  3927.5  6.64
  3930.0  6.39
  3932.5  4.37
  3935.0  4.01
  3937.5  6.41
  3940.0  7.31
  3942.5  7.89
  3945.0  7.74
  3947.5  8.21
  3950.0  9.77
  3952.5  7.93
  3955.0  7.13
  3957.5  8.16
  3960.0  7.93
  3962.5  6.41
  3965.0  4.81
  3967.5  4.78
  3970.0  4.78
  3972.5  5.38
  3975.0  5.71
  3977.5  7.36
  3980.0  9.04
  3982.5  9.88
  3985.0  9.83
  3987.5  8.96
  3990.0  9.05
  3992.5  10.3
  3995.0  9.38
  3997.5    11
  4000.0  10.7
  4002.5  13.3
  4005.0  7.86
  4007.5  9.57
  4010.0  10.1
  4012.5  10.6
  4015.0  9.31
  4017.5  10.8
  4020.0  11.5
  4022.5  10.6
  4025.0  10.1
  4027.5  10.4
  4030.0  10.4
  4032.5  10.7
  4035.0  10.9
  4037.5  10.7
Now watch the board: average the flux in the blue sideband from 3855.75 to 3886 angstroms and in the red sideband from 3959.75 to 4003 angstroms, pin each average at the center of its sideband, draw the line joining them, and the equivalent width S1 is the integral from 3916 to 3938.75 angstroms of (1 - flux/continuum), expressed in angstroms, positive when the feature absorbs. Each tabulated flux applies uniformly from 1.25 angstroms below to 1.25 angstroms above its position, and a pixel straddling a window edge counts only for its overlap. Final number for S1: 3.1 angstroms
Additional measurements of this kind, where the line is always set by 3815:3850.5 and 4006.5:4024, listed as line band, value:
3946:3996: 9.0 angstroms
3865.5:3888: 1.7 angstroms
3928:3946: 5.0 angstroms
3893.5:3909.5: 0.3 angstroms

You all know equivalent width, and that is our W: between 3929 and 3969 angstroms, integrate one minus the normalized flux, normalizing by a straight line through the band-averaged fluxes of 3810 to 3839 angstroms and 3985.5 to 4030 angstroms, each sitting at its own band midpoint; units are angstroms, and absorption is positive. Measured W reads 10.0 angstroms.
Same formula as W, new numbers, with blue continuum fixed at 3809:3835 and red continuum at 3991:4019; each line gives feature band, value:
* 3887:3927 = 3.97 angstroms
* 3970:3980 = 3.49 angstroms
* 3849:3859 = 0.69 angstroms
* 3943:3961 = 2.32 angstroms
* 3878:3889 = 2.67 angstroms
